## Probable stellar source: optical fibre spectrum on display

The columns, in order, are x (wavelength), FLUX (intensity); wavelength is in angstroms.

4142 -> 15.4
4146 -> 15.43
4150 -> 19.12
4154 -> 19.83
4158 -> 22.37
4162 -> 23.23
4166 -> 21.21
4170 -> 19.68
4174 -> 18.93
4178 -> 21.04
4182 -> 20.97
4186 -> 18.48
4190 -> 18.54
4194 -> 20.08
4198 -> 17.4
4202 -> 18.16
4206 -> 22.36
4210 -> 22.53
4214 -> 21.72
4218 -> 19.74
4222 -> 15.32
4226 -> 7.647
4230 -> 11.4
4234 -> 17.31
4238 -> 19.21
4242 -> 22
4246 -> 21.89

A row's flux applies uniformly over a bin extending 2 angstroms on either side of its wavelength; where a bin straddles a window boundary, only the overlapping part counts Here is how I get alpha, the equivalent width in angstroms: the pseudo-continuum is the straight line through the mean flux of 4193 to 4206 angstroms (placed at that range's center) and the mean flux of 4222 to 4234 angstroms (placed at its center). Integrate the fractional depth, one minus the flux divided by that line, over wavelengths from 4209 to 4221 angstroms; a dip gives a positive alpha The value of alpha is -4.46 angstroms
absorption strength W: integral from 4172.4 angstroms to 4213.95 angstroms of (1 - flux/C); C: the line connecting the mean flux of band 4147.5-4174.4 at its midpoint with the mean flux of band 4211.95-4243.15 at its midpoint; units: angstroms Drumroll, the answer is -2.9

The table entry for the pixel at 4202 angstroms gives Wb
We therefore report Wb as 18.16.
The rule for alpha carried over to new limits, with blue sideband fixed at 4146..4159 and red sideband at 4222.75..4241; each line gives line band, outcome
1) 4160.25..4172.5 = -1.7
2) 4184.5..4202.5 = -1.8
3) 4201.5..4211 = -3.1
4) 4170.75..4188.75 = -2.0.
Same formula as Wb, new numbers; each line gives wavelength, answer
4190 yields 18.54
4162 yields 23.23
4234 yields 17.31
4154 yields 19.83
